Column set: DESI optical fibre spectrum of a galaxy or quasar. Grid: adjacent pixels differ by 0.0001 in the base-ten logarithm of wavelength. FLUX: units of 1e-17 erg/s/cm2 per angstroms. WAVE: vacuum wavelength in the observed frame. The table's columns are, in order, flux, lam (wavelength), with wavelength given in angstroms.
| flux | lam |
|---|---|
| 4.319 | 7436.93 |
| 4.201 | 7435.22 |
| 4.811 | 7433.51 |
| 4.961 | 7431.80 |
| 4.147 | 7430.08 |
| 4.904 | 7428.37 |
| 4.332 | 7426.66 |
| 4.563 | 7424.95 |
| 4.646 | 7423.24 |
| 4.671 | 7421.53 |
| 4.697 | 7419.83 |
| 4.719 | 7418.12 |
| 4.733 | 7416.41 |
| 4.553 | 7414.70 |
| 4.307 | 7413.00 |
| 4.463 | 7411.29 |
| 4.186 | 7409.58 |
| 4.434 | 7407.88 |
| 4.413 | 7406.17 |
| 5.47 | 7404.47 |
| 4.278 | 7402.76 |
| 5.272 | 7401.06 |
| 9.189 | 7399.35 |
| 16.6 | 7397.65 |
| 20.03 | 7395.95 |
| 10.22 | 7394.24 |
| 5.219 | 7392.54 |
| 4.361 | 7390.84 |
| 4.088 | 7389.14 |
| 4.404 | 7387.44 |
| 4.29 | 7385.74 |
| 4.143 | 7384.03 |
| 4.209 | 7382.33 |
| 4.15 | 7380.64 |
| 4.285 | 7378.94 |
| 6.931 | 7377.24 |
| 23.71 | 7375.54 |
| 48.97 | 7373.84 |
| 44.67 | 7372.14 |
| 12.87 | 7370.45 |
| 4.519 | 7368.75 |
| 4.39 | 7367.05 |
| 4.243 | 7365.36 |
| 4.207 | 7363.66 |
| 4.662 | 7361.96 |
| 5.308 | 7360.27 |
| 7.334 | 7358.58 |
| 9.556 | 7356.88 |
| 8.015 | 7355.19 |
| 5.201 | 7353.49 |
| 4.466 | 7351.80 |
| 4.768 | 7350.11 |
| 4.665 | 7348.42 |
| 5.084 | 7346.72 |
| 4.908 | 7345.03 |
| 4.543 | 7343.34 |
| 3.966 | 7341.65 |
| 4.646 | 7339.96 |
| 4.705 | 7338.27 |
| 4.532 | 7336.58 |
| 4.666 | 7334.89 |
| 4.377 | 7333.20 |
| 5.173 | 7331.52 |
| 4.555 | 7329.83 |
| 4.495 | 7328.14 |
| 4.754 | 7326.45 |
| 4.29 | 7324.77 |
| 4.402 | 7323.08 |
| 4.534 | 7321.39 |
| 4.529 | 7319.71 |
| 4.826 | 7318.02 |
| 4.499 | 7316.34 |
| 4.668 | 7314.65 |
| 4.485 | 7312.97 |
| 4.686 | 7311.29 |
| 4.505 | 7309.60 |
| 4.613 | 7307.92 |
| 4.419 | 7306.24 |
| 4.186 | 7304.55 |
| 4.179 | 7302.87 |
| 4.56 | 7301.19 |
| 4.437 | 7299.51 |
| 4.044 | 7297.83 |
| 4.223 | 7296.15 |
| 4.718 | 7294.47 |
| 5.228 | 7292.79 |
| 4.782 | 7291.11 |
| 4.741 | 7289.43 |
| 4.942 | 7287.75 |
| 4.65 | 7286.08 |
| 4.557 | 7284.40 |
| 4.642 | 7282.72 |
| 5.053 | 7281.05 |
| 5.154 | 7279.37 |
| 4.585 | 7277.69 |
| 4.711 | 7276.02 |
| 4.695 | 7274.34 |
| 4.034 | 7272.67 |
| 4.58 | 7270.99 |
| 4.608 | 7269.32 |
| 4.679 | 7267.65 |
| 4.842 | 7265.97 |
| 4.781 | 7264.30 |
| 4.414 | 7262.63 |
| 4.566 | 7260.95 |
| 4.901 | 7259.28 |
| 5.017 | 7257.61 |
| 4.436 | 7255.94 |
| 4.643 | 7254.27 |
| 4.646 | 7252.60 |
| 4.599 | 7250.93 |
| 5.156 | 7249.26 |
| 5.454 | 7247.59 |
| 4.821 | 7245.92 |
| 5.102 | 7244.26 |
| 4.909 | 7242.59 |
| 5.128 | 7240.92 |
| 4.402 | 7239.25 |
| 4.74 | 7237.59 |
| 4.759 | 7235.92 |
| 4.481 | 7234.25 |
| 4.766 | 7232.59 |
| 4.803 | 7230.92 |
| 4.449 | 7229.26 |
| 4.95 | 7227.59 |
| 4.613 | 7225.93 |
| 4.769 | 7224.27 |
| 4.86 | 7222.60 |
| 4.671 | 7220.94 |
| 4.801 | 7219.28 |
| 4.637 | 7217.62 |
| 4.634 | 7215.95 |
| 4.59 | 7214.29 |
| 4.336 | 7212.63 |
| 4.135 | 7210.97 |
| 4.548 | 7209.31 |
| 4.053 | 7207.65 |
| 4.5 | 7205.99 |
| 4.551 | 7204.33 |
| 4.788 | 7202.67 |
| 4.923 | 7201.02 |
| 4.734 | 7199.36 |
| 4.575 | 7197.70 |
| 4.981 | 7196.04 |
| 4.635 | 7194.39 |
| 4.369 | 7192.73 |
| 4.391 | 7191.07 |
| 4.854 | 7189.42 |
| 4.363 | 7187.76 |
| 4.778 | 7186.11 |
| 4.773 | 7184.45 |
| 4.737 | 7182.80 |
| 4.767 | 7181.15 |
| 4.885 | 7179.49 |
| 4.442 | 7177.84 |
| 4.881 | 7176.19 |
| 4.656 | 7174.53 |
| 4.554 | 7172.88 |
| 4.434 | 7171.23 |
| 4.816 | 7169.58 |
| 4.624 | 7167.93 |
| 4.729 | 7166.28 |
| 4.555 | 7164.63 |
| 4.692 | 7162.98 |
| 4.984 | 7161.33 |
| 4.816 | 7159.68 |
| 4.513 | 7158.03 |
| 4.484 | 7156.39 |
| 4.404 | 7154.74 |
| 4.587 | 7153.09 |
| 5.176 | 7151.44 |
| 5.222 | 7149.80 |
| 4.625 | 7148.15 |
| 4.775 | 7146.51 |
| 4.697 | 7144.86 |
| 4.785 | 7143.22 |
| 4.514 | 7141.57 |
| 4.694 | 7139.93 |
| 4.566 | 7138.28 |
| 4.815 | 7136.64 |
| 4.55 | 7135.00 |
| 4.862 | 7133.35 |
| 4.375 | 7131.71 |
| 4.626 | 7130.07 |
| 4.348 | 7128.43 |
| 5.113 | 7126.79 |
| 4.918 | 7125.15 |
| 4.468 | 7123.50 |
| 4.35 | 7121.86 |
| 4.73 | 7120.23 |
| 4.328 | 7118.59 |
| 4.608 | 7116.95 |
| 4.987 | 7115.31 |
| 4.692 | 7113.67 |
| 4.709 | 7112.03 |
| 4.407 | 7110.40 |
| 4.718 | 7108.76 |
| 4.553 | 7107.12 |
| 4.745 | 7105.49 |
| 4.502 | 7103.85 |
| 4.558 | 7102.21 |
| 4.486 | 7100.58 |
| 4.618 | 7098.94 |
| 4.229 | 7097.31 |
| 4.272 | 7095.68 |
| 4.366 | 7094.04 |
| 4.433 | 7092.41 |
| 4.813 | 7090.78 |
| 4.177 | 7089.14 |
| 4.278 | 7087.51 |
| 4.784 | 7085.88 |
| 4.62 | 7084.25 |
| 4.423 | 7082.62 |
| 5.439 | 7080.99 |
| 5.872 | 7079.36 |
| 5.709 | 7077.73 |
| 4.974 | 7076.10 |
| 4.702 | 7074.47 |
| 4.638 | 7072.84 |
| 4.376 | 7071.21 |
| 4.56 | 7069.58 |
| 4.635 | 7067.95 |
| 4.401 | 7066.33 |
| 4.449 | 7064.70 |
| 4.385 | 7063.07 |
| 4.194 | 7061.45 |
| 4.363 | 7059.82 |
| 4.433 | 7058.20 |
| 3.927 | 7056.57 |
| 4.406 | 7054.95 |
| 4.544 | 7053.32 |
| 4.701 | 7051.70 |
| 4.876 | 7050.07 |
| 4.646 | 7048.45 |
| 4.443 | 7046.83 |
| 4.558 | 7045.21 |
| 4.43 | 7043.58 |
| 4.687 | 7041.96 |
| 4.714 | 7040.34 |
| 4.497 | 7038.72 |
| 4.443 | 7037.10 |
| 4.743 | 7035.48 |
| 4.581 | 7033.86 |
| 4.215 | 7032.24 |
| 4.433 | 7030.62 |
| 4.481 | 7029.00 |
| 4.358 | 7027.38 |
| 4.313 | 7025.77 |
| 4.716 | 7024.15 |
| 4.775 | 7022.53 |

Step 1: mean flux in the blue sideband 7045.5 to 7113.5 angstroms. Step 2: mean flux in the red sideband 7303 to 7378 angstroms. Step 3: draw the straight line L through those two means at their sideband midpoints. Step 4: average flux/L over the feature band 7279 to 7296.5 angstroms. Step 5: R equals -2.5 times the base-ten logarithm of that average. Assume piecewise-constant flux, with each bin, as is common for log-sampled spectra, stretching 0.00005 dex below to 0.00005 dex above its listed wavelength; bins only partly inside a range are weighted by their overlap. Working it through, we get 0.39 mag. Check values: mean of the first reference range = 4.6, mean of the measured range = 4.8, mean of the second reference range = 7.43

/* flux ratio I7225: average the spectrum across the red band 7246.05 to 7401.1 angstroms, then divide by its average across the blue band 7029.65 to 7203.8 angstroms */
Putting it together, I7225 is 1.38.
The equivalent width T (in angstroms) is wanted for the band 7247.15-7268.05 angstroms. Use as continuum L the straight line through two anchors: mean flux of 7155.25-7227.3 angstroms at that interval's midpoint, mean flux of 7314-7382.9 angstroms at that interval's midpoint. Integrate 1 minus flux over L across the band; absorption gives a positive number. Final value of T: 4.0 angstroms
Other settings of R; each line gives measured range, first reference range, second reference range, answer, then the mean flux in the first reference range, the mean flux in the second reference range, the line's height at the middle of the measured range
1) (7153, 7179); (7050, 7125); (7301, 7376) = 0.171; 4.6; 7.27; 5.43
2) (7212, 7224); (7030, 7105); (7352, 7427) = 0.327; 4.58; 8.25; 6.29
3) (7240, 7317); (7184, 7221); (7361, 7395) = 0.439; 4.59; 10.4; 7.11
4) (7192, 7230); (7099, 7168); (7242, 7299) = 0.020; 4.66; 4.73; 4.7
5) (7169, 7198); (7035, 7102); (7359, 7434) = 0.235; 4.59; 8.01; 5.79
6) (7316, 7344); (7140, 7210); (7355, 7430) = 0.494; 4.67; 8.21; 7.19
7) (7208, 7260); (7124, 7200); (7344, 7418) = 0.236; 4.69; 8.32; 5.88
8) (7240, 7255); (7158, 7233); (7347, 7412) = 0.179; 4.65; 8.82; 5.83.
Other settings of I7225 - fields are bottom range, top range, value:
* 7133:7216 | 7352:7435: 1.70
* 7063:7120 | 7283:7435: 1.38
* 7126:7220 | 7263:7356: 1.01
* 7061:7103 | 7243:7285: 1.02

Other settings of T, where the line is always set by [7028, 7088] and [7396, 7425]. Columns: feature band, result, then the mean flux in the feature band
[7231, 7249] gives 1.6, 4.86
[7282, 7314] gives 5.8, 4.56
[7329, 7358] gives 2.9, 5.19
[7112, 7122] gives 0.4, 4.64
